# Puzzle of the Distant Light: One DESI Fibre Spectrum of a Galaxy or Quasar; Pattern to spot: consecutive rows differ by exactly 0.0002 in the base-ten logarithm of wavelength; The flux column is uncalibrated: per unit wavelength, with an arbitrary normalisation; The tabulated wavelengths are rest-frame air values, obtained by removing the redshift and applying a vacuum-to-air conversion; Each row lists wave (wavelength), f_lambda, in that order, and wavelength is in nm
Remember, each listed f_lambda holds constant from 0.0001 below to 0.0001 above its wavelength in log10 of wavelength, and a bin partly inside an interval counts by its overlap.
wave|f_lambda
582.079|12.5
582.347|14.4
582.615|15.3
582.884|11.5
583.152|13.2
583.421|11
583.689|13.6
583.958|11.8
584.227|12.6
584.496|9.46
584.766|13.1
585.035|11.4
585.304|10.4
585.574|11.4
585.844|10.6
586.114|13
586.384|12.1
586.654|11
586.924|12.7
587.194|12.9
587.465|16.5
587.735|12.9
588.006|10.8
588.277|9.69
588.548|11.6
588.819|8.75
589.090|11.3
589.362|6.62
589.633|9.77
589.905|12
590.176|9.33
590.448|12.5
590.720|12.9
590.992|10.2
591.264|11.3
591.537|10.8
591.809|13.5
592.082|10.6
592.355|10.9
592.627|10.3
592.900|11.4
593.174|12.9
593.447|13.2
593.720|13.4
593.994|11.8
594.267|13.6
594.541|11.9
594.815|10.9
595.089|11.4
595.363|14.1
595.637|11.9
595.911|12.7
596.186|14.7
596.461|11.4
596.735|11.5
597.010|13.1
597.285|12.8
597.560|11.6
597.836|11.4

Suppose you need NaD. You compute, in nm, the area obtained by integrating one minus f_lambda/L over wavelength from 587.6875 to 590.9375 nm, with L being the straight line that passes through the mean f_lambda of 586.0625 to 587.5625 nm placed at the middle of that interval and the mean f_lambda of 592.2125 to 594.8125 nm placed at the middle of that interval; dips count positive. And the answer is 0.52 nm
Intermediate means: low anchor 12.9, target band 10.6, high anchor 12.1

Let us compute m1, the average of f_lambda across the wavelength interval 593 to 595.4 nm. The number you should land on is 12.5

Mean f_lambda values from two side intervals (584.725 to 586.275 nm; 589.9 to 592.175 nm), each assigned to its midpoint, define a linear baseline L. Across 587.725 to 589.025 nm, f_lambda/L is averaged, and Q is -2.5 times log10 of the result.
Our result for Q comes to 0.09 mag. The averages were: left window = 11.6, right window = 11.4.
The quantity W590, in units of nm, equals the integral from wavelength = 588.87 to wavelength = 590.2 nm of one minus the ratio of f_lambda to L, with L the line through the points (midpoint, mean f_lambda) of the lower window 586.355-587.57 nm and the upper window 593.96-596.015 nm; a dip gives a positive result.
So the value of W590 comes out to 0.31 nm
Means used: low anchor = 13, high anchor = 12.3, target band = 9.78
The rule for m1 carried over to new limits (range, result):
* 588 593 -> 10.7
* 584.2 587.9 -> 12.1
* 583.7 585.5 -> 11.6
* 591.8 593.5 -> 11.6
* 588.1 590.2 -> 9.93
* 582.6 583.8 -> 12.7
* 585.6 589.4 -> 11.6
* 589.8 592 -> 11.5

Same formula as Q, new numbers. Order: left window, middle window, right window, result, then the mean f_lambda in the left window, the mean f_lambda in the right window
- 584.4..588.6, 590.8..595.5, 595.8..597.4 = 0.046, 11.9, 12.7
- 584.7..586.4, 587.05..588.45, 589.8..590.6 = -0.096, 11.6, 11.3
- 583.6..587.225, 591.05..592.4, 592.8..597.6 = 0.080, 11.8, 12.5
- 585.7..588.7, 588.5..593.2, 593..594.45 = 0.158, 12.1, 12.9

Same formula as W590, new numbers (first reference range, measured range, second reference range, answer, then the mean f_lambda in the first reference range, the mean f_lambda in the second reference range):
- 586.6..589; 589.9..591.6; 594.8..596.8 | 0.12 nm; 11.9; 12.4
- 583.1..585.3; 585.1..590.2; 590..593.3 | 0.17 nm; 11.9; 11.4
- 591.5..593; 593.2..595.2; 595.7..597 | -0.08 nm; 11.3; 12.6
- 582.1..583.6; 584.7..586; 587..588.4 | 0.15 nm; 13.1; 12.6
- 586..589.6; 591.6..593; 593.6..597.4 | 0.09 nm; 11.5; 12.5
